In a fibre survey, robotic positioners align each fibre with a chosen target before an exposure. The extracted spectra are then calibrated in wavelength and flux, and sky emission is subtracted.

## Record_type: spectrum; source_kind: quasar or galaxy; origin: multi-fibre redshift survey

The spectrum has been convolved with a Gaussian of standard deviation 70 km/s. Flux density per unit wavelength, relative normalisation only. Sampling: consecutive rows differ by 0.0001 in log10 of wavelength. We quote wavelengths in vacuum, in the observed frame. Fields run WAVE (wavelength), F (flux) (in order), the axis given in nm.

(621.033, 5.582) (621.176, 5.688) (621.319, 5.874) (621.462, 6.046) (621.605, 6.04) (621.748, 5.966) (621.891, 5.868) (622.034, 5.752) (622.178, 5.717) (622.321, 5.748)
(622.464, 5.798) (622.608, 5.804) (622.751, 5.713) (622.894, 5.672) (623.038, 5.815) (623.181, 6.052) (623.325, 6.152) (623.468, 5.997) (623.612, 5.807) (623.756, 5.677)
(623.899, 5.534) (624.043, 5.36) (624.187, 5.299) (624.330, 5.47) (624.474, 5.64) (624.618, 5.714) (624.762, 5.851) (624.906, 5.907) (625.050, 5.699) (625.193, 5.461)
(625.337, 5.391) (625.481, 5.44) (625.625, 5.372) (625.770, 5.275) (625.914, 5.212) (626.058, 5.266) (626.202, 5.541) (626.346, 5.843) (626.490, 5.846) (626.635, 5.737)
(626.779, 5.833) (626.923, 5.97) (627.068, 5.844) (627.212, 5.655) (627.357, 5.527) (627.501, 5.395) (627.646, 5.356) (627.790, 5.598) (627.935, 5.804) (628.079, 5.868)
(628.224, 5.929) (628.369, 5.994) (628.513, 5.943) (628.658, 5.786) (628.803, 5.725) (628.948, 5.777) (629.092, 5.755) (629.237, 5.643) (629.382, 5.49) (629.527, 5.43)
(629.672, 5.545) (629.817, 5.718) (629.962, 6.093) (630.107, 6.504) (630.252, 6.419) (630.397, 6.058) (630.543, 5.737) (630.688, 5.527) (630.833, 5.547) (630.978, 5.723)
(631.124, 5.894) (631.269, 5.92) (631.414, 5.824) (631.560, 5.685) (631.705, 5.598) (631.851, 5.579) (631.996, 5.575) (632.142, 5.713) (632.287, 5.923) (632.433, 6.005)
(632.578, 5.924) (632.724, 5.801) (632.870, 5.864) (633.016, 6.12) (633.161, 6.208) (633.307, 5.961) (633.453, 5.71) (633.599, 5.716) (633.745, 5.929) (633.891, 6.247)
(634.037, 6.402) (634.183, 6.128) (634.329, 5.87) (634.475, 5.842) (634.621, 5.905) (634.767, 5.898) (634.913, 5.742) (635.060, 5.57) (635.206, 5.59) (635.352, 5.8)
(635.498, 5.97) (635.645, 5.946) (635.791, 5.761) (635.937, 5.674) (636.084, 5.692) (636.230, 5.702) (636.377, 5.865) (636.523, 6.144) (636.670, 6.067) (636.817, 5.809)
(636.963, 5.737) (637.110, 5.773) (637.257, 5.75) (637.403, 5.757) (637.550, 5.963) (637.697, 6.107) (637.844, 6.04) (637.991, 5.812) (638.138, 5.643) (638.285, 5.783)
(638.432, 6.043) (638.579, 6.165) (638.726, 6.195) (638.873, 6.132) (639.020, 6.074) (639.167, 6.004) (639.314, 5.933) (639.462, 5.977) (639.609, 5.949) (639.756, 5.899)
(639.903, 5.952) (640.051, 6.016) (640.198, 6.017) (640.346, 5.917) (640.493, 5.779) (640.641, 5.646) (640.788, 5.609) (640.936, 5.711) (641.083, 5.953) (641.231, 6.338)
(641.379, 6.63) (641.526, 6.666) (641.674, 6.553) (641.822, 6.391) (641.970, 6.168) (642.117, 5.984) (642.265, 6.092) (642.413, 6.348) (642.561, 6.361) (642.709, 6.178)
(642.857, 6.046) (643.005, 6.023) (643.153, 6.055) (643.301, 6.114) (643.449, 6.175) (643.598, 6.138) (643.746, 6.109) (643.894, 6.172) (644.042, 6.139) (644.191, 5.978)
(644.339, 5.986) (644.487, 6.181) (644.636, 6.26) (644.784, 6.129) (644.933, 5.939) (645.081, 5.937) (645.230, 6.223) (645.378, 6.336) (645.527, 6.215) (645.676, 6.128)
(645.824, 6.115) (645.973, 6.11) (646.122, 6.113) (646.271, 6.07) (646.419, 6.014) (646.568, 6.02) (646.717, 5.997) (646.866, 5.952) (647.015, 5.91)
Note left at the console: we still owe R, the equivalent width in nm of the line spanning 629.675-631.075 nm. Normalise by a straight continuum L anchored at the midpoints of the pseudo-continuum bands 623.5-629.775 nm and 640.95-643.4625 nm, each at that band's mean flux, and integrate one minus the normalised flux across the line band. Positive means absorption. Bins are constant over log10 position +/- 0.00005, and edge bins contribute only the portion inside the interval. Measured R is -0.03 nm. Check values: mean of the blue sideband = 5.64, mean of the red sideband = 6.23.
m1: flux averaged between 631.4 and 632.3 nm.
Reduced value 5.68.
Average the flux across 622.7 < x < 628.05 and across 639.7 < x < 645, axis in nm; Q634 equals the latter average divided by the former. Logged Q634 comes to 1.1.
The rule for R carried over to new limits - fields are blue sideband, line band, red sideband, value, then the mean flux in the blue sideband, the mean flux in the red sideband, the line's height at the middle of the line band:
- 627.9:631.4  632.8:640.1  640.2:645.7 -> 0.08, 5.83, 6.12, 5.98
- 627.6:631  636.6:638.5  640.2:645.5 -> 0.04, 5.8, 6.12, 5.99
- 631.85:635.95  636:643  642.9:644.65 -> 0.00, 5.88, 6.1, 6.01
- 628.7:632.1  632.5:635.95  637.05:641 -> -0.04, 5.77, 5.91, 5.83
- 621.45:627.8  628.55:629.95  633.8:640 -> 0.02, 5.68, 5.91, 5.77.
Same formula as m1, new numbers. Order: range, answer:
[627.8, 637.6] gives 5.84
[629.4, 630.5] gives 5.93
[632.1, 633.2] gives 5.95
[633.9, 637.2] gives 5.87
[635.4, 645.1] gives 6.02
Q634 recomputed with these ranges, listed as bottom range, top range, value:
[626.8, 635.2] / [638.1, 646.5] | 1.05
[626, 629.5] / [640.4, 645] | 1.07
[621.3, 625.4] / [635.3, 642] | 1.04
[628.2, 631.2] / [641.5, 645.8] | 1.06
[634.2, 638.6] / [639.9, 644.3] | 1.04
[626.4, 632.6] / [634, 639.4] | 1.02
